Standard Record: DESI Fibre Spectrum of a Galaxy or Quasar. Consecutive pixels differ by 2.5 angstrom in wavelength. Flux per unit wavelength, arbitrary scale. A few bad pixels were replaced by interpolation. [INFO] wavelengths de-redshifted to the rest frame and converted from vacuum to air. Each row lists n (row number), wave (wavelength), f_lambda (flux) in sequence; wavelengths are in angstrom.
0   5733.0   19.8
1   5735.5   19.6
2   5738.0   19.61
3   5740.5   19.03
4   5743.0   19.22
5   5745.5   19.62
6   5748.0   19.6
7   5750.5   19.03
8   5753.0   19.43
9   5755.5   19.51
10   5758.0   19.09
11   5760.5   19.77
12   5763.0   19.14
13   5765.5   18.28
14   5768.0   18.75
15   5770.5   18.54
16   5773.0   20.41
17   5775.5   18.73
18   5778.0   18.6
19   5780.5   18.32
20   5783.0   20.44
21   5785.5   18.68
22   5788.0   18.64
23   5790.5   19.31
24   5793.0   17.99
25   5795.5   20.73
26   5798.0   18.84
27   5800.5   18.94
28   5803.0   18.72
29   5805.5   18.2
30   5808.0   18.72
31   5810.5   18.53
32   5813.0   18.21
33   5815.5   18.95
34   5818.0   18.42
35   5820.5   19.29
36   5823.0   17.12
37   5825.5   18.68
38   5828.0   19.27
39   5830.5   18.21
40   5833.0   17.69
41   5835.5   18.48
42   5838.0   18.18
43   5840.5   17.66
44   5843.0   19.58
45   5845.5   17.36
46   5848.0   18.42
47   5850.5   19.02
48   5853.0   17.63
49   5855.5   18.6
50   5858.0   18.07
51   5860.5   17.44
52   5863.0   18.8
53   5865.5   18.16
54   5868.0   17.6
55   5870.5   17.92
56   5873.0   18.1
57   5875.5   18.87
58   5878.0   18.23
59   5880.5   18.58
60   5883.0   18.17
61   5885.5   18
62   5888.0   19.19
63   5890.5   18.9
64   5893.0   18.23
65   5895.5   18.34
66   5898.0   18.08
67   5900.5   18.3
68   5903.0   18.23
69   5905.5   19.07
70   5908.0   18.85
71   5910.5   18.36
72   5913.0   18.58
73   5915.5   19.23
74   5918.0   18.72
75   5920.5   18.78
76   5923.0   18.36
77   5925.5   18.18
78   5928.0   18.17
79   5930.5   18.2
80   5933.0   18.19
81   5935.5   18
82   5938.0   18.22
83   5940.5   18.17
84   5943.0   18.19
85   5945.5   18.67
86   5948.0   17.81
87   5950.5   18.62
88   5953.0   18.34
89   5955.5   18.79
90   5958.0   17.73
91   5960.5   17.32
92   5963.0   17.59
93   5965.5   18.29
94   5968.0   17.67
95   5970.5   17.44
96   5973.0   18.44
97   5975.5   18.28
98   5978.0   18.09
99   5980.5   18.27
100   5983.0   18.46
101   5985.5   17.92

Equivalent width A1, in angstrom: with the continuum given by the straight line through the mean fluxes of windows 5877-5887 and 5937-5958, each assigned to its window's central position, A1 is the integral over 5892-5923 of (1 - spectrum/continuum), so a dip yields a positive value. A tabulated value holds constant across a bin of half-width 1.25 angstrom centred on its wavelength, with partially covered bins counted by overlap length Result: -0.5 angstrom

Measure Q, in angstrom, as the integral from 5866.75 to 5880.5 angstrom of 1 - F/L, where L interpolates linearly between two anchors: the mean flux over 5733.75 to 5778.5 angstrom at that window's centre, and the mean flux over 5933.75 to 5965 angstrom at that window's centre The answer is 0.3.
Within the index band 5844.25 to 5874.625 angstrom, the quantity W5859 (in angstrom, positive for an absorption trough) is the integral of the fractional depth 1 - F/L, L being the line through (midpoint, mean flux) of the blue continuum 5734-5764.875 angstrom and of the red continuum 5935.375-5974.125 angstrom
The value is 0.9 angstrom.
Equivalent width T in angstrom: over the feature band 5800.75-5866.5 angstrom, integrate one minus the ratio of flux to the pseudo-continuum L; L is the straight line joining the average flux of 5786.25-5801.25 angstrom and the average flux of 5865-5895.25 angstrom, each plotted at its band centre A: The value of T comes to 1.3 angstrom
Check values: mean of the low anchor 19.1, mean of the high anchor 18.3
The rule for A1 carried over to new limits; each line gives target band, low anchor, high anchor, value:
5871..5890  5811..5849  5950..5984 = -0.2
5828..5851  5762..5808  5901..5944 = 0.5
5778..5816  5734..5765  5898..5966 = 0.4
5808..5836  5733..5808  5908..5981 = 0.6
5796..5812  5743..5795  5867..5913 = 0.1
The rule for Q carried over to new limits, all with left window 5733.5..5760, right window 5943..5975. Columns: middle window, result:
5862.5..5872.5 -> 0.3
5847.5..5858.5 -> 0.2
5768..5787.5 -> 0.1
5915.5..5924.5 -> -0.2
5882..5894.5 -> 0.0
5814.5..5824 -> 0.2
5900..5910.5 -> -0.1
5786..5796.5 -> 0.0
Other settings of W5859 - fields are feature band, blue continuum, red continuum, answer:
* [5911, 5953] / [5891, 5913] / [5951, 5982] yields -0.3 angstrom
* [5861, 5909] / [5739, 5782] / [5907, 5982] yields 0.4 angstrom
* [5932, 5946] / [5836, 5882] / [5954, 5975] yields -0.2 angstrom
